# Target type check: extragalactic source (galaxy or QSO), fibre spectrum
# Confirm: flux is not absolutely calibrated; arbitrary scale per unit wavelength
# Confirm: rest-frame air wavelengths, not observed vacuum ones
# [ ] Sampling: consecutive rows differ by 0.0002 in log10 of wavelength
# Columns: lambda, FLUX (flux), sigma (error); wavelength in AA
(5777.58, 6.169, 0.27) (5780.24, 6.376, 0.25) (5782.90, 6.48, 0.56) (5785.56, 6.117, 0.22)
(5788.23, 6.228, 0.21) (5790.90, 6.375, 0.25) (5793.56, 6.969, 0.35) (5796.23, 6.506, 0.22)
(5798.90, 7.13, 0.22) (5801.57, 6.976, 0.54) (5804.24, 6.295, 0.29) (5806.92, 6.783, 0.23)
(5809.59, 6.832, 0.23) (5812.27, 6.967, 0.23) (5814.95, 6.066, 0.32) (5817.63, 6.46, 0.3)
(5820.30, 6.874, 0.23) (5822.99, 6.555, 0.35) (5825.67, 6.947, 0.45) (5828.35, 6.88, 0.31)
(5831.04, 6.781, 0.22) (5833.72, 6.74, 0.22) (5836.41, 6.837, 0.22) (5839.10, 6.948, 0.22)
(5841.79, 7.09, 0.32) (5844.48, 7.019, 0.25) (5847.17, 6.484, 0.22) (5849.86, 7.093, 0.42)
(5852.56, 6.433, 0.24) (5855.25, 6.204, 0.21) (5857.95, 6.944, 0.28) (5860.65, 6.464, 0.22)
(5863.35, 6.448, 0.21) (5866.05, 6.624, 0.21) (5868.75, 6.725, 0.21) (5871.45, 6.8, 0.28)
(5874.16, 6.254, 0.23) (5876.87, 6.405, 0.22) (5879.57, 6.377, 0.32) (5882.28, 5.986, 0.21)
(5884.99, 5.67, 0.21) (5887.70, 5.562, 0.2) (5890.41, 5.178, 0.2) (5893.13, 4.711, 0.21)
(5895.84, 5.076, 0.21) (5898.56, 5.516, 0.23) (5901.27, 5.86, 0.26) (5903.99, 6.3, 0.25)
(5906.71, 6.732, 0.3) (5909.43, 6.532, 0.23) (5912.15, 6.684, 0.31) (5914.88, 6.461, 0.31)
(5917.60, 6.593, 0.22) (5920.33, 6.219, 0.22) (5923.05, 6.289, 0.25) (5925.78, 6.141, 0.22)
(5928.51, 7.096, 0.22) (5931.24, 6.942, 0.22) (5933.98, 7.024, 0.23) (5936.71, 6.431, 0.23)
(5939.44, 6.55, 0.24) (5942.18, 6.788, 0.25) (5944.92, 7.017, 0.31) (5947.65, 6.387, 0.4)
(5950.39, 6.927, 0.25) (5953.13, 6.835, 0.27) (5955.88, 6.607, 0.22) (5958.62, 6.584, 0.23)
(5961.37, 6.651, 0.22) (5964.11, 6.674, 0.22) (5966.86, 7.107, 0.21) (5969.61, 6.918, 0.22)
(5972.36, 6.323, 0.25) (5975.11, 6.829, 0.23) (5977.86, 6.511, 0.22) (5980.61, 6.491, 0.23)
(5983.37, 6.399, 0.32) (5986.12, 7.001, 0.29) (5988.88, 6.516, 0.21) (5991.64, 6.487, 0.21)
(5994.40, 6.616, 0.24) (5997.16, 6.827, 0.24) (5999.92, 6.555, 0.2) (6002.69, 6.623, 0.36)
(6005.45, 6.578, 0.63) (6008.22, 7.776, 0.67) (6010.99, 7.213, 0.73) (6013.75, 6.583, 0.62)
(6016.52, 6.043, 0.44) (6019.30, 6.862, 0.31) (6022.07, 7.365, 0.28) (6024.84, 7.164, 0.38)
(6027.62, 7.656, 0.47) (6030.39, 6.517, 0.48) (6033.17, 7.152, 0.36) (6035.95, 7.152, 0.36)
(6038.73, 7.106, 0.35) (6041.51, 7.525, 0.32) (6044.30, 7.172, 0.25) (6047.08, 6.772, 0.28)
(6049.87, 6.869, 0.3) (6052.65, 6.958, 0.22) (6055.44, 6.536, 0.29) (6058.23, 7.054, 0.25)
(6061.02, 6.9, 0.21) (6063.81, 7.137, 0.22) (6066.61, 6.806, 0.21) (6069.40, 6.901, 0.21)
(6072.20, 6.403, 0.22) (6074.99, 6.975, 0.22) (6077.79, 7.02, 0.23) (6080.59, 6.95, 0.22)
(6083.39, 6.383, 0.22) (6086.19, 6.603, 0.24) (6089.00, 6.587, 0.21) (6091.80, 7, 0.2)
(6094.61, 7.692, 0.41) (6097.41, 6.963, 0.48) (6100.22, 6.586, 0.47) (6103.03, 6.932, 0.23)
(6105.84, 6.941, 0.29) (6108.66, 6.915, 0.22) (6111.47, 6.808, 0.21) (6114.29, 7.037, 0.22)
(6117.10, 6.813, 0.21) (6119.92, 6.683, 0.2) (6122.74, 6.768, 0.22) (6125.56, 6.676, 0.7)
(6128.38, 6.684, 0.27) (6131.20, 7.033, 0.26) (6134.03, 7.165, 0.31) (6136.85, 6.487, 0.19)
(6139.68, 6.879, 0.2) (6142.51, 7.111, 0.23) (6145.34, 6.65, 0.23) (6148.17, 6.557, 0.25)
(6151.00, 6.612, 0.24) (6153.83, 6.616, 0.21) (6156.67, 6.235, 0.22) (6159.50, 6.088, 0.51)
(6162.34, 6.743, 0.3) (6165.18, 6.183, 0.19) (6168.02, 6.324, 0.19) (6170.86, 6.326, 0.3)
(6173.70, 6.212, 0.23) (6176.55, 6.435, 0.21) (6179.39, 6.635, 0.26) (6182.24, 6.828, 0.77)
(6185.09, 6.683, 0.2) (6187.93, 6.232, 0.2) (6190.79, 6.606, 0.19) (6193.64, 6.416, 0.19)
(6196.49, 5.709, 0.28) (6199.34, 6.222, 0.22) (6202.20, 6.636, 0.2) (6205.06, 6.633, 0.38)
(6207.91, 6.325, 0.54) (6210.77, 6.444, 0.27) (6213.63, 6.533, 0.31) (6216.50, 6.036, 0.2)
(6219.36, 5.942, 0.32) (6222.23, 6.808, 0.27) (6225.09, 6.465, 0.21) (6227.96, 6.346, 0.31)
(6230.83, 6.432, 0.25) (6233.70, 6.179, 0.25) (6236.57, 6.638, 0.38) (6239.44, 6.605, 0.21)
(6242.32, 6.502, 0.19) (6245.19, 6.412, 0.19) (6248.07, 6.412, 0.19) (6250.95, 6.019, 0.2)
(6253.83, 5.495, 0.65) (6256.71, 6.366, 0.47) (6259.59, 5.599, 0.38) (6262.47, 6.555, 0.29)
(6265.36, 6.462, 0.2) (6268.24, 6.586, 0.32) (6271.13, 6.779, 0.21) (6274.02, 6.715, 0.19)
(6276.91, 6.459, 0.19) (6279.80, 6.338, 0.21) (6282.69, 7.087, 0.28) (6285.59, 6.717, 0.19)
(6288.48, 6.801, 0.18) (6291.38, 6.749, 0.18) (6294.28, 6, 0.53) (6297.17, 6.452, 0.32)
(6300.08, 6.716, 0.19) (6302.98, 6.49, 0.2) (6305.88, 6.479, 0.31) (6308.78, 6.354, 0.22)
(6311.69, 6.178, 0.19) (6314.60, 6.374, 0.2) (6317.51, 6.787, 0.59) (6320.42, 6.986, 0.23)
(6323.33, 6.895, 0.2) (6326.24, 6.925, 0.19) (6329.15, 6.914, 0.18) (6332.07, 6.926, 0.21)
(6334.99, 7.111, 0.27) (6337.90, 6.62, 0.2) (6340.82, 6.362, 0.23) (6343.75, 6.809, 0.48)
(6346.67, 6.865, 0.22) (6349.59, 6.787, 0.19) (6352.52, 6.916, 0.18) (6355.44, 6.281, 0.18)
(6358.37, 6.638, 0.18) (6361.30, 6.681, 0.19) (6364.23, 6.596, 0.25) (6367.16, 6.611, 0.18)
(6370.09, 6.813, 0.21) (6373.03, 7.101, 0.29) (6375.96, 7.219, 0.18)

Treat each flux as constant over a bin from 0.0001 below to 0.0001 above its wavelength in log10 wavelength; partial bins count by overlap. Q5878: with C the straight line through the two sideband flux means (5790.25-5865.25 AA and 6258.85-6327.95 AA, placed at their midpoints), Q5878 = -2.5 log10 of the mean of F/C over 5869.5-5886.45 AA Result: 0.074 mag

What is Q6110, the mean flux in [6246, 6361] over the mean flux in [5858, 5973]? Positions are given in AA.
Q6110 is 1.0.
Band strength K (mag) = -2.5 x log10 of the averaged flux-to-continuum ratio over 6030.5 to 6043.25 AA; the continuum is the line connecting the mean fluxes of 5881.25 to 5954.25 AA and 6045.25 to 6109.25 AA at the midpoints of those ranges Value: -0.07 mag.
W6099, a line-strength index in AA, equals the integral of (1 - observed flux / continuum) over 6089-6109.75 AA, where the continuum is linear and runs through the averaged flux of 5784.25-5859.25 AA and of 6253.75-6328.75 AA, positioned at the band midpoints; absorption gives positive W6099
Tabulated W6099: -1.2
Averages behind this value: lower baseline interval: 6.7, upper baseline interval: 6.54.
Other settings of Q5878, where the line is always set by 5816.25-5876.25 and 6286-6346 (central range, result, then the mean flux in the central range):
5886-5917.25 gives 0.14 mag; 5.9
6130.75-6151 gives -0.02 mag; 6.81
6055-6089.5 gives -0.02 mag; 6.8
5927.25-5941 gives -0.02 mag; 6.8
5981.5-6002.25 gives 0.01 mag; 6.62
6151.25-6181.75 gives 0.04 mag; 6.4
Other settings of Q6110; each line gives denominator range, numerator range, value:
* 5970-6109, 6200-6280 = 0.93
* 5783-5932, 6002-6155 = 1.07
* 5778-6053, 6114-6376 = 0.99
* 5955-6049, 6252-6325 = 0.95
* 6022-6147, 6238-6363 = 0.95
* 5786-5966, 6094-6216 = 1.02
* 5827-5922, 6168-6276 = 1.00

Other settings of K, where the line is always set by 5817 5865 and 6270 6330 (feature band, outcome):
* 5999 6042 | -0.05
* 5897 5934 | 0.05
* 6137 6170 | 0.02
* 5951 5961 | 0.00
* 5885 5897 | 0.28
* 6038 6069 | -0.05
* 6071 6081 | -0.03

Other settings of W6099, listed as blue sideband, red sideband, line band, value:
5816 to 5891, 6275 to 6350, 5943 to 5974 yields -0.78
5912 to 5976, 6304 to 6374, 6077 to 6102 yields -0.68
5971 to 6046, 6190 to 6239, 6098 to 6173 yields -1.41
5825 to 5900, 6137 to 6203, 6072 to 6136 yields -4.07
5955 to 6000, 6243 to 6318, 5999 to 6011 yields -0.54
